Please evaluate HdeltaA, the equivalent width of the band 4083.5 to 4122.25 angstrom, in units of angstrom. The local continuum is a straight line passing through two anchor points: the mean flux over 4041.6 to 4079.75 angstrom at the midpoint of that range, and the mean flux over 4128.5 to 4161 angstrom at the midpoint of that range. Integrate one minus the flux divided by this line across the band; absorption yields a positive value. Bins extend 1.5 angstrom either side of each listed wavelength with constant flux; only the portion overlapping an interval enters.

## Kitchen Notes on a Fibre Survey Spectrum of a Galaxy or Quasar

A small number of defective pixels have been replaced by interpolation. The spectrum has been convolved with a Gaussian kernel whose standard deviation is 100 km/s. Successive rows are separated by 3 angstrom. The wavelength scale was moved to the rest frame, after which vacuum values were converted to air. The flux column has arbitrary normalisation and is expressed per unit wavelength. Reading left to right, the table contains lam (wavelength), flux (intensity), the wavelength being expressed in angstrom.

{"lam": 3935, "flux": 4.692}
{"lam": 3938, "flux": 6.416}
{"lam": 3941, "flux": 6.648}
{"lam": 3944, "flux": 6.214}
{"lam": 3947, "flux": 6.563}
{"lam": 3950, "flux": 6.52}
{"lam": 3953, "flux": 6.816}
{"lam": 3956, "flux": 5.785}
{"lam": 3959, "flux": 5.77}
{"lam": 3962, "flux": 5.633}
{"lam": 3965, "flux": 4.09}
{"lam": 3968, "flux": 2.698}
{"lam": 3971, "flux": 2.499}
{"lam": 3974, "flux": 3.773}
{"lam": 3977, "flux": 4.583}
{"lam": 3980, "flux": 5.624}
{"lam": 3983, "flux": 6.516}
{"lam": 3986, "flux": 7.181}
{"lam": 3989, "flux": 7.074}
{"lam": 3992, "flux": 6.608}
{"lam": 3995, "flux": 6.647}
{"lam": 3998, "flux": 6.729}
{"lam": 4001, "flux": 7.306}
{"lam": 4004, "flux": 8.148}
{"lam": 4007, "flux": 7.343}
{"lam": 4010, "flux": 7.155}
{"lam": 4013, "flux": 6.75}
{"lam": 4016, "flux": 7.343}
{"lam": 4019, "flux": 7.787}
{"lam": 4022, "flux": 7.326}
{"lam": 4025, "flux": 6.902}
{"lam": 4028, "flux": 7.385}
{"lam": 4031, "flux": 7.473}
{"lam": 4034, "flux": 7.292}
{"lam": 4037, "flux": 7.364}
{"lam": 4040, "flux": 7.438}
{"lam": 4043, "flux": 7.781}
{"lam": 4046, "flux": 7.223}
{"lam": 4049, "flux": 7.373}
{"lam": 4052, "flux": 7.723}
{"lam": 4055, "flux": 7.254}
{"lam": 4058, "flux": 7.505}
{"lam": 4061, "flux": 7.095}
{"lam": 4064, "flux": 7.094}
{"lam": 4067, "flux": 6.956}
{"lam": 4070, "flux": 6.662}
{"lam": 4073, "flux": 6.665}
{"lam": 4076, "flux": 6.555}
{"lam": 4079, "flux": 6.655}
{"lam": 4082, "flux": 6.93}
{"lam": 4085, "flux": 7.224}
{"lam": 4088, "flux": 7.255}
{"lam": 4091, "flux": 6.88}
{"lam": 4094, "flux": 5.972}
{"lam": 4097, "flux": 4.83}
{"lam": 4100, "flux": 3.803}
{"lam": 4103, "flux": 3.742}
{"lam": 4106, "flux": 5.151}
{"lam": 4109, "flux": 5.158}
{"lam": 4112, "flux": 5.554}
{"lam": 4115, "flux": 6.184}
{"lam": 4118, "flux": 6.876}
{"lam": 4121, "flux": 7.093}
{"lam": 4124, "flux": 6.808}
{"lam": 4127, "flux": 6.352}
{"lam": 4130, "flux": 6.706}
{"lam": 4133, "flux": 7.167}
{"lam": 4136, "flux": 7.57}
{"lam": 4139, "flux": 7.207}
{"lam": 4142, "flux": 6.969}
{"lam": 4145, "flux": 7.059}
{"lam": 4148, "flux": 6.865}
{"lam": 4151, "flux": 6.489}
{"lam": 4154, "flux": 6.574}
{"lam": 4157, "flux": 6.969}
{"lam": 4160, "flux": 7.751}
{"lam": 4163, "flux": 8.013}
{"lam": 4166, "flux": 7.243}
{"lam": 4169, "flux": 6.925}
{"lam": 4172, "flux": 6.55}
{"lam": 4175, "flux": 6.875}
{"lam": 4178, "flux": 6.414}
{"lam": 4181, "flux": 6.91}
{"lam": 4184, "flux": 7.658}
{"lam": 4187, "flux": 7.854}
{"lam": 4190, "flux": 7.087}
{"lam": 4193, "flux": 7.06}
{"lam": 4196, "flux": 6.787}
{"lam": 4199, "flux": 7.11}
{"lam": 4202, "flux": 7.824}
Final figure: 6.9 angstrom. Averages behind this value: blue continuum 7.13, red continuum 7.02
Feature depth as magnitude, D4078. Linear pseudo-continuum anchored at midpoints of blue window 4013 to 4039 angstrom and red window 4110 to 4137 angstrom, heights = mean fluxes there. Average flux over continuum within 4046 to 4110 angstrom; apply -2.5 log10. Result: 0.09 mag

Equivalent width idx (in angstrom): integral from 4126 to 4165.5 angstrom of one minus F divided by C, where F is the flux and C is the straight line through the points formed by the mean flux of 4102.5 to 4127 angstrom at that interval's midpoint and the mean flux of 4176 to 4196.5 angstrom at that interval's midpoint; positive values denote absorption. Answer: -3.8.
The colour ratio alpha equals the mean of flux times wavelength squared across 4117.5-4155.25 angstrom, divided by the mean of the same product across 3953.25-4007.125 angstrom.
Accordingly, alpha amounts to 1.3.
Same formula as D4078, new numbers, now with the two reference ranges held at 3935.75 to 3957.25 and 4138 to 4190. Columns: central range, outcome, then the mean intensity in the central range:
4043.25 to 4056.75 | -0.11 mag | 7.43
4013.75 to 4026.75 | -0.11 mag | 7.31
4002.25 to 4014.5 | -0.12 mag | 7.35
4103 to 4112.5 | 0.35 mag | 5.02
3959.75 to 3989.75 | 0.29 mag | 4.93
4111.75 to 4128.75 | 0.06 mag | 6.55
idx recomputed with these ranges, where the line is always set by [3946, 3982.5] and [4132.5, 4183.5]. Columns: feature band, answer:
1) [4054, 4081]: -3.6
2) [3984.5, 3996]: -3.4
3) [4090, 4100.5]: 1.5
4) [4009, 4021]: -3.6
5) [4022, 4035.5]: -3.7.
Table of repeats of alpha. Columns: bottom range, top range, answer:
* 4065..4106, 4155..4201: 1.22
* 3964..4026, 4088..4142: 1.05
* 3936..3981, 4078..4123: 1.21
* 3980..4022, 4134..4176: 1.08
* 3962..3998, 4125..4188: 1.45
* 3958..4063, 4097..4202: 1.08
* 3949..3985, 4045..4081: 1.47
